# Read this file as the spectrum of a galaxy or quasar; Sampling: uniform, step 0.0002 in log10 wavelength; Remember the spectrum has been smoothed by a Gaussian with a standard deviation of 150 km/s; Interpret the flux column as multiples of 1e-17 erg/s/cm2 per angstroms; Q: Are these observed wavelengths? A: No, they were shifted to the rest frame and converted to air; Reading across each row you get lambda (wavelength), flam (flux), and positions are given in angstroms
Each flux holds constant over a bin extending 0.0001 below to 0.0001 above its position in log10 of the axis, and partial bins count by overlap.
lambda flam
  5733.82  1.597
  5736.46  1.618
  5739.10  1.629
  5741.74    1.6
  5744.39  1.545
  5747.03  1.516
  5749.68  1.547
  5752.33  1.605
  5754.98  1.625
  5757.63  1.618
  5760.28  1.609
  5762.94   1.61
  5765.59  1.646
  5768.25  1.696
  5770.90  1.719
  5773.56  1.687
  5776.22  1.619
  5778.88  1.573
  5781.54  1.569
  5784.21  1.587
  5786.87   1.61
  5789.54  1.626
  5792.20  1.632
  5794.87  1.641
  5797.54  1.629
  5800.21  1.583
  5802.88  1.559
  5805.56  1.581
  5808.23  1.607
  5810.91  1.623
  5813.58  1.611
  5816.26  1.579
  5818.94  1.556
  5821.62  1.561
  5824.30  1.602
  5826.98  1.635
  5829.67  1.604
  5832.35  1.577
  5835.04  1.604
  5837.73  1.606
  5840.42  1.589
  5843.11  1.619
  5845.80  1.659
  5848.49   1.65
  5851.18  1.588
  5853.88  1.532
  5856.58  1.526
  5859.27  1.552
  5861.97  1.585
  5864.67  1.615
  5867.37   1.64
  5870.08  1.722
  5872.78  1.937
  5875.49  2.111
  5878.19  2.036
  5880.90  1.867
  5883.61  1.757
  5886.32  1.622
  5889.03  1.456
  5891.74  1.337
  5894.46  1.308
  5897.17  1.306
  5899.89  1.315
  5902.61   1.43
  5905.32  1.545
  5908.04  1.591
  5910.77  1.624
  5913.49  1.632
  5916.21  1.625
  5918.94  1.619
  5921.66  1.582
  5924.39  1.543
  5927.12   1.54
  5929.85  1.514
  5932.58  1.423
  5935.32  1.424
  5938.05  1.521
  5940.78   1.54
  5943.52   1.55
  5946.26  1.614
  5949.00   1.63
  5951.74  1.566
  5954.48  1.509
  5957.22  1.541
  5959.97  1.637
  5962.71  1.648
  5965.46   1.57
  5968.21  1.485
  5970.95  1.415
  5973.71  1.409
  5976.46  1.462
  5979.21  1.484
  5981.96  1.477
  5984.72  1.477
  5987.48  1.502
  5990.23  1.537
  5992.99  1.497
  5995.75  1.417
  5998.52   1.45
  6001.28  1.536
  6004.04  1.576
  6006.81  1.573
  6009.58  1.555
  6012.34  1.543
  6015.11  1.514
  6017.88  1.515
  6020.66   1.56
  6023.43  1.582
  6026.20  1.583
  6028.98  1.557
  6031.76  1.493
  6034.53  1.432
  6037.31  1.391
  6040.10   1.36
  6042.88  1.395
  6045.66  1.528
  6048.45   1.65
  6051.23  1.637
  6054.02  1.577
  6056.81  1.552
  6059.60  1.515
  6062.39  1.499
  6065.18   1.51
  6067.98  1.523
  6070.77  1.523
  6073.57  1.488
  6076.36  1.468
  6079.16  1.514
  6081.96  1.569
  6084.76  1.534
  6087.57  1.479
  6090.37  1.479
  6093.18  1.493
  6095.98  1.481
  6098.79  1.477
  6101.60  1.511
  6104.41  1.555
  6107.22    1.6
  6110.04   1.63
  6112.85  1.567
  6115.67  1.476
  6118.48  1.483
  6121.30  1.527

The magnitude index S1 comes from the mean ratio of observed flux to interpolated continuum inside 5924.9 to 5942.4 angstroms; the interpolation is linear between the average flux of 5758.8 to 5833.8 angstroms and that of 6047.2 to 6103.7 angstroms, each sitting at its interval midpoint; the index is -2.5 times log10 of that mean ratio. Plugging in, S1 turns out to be 0.05 mag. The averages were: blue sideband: 1.61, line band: 1.5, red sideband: 1.52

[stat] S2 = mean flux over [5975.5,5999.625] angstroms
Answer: 1.48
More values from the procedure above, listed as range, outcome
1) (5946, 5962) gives 1.58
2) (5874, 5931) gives 1.59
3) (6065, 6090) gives 1.51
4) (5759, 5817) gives 1.62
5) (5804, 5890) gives 1.65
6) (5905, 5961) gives 1.56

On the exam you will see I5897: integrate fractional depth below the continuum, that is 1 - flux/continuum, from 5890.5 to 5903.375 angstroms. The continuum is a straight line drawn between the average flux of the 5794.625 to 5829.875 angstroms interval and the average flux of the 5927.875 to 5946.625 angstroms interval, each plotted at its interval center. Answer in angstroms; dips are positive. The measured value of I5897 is 1.68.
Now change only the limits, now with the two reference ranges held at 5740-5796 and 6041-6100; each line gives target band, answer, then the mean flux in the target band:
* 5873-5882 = -2.4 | 2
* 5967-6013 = 1.5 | 1.49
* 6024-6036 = 0.1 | 1.52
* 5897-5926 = 0.6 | 1.54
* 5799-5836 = 0.1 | 1.59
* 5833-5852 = -0.3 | 1.62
